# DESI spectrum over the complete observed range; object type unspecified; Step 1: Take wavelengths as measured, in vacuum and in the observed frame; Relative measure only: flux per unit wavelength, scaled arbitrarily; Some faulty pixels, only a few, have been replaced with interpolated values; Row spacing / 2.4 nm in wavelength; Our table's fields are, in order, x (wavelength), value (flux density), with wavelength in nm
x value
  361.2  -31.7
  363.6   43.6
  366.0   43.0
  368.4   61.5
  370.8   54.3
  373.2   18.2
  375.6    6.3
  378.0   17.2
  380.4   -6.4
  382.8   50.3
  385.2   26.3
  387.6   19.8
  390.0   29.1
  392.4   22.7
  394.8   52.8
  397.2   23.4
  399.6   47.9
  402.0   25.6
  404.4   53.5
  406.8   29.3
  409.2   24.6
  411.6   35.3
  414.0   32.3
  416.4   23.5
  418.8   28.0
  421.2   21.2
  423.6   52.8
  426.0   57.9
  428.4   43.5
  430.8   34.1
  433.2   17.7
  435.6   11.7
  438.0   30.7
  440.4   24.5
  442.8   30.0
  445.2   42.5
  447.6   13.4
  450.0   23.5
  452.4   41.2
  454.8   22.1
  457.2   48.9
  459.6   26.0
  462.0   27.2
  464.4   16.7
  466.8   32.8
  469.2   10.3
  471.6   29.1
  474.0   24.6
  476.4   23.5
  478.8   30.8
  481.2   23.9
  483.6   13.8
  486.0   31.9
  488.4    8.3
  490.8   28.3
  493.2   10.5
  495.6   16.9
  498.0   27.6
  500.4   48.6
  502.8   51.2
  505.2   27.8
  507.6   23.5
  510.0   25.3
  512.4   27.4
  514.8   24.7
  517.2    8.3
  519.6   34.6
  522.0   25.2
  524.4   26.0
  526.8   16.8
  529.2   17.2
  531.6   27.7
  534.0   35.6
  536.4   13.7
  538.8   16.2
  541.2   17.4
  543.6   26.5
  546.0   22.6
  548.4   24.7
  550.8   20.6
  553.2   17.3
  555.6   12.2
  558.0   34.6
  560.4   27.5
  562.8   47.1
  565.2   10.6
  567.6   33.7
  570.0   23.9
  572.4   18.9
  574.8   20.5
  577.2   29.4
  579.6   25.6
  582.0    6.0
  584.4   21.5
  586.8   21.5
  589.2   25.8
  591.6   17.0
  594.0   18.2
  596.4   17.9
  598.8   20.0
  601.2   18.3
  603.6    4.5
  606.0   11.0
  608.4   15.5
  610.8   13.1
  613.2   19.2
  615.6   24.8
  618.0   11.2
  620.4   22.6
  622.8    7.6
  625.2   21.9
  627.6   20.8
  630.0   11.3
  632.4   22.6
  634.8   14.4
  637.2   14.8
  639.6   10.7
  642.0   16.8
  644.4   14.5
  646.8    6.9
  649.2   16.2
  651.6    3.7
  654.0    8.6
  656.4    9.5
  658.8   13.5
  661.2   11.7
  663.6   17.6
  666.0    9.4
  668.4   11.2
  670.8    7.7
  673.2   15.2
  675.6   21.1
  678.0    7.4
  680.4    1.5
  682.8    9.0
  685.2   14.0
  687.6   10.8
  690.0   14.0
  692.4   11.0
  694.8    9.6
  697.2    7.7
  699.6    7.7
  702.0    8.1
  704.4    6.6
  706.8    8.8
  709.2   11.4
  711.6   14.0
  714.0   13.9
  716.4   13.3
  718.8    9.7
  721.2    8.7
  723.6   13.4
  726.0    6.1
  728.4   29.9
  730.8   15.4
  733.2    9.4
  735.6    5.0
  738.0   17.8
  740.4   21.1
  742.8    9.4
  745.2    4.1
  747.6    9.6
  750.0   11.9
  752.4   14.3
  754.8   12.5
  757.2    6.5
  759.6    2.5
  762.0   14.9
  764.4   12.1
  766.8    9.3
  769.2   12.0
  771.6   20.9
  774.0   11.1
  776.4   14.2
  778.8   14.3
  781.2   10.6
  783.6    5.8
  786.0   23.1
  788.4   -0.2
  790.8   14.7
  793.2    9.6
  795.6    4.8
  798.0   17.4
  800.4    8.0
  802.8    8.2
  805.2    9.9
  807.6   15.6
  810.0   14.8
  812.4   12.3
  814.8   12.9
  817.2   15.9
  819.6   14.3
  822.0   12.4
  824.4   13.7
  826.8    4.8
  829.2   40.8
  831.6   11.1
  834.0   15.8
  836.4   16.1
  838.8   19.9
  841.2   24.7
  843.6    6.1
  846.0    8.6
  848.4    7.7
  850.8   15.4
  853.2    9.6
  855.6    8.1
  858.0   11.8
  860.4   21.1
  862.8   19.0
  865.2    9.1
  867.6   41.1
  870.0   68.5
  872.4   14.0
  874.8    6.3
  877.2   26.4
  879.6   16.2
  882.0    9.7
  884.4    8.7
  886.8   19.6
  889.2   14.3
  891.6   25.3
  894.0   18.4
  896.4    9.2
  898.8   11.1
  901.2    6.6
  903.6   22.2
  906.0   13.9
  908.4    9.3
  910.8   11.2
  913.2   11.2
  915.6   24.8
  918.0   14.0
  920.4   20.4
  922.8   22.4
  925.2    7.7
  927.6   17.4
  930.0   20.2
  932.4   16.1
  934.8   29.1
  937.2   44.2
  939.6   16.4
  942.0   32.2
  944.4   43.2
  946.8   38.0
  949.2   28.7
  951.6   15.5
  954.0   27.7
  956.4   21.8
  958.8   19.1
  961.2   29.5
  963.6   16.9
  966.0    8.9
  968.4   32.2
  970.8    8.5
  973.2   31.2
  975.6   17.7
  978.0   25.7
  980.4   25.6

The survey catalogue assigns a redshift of 1.33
